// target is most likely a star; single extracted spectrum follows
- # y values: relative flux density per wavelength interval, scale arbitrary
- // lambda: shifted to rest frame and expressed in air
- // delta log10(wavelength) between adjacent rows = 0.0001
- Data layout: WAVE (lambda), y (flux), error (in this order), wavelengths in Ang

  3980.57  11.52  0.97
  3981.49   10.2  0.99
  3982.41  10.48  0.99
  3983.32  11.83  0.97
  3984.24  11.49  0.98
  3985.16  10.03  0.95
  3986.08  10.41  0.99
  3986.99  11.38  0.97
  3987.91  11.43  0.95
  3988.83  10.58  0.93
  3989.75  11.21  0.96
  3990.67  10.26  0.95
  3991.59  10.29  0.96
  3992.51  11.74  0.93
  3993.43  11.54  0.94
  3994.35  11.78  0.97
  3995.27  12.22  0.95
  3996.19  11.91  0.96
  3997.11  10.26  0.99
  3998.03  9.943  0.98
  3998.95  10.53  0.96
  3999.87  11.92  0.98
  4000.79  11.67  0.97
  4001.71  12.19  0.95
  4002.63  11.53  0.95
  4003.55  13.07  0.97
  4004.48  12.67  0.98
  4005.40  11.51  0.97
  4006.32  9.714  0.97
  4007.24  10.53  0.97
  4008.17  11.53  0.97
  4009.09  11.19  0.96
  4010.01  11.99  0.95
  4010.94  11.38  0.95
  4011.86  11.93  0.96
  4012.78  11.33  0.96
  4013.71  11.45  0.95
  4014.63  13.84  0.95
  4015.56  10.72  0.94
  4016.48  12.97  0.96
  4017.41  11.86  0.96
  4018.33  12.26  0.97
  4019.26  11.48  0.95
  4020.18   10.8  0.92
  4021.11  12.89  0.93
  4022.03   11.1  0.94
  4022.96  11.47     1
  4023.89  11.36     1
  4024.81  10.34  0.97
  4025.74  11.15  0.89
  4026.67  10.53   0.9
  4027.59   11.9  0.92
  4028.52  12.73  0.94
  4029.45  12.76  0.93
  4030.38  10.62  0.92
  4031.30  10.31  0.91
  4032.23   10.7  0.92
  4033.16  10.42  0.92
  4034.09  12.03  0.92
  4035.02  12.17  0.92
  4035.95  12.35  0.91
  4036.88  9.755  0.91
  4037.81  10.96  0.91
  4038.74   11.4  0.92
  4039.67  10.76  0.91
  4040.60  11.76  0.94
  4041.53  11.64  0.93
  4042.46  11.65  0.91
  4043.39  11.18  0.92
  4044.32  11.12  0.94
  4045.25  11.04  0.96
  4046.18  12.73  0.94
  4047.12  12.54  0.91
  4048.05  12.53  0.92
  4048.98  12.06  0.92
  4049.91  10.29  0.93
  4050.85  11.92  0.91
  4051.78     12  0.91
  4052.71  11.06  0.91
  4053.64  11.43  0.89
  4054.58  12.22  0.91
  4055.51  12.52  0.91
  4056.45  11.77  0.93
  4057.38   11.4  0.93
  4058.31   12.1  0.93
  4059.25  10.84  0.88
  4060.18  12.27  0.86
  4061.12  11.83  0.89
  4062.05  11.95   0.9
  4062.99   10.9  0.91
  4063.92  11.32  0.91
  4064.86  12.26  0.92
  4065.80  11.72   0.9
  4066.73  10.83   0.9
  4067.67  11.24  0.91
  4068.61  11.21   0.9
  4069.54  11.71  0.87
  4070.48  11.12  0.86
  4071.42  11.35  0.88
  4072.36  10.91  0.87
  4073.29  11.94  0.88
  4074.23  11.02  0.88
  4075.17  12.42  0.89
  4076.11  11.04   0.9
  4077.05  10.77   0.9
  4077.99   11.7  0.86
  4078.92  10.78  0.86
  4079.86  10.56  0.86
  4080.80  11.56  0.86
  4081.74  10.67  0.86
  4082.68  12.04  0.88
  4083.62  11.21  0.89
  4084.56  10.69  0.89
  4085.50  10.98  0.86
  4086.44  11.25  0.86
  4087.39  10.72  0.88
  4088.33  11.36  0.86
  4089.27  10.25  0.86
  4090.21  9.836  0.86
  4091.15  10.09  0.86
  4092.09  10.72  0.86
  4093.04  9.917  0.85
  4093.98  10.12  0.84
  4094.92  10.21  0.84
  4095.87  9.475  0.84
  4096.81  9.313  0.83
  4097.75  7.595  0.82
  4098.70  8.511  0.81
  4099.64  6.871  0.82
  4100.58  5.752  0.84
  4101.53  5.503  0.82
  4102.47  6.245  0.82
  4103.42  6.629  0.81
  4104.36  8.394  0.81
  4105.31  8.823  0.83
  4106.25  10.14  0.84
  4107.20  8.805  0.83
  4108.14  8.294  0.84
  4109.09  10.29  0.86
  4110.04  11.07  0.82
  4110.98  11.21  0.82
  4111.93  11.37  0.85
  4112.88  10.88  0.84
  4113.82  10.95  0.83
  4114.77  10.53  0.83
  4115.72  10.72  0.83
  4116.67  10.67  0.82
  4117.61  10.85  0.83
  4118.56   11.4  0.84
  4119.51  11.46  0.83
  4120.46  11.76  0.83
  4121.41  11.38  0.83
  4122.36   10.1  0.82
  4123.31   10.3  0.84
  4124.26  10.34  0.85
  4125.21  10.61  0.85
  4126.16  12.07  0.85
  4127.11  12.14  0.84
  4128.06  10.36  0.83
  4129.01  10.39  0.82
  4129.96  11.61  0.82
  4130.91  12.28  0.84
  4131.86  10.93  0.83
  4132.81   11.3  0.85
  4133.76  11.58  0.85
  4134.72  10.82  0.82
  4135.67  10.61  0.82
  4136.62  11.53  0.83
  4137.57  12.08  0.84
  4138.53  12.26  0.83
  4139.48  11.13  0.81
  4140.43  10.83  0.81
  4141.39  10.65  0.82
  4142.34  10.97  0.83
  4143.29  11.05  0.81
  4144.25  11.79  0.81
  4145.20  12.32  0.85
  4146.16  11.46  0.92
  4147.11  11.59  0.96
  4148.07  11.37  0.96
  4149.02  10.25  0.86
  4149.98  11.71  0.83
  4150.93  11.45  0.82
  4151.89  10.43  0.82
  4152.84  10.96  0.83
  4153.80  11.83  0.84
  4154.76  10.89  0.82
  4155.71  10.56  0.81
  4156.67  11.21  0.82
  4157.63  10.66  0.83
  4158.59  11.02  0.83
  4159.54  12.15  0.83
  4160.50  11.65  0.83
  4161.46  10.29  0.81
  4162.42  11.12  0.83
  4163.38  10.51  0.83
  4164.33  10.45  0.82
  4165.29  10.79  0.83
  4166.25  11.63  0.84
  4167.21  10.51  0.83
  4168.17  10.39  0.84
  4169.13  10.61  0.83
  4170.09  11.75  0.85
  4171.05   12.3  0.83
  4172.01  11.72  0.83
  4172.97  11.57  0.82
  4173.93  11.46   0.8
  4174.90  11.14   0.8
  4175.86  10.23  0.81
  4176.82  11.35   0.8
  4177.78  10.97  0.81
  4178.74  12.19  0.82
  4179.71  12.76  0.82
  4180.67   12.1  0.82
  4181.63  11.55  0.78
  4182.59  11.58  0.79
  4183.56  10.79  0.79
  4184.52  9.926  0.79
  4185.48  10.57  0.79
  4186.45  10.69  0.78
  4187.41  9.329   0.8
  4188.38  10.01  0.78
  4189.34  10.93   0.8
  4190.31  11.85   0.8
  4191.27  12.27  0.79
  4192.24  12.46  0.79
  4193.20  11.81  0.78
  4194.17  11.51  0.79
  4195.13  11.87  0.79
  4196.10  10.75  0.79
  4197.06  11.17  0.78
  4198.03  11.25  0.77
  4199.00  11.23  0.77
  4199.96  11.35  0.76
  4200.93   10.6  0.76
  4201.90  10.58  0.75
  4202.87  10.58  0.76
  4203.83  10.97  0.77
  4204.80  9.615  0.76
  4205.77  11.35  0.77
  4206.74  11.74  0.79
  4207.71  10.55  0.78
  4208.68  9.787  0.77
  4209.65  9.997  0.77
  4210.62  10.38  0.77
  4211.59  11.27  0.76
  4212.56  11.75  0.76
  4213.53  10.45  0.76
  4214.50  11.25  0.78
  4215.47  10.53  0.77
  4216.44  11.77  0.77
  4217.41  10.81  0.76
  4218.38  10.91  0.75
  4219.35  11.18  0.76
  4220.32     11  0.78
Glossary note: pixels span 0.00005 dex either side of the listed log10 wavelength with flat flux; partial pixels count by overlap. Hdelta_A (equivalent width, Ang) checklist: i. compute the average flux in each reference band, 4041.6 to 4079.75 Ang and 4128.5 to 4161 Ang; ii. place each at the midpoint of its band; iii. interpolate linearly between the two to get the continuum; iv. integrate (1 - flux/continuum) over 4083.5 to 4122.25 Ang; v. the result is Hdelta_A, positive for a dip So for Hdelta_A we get 5.5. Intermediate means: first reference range 11.6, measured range 9.8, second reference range 11.3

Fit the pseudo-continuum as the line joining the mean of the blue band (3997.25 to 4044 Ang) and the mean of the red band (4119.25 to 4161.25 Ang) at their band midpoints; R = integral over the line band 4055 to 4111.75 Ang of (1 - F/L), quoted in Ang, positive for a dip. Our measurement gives 4.7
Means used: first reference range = 11.5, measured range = 10.4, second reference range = 11.2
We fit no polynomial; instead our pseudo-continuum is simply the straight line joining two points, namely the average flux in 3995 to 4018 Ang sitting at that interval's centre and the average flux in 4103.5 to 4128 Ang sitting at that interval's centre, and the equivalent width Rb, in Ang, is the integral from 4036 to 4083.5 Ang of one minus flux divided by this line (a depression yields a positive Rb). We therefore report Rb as -1.8 Ang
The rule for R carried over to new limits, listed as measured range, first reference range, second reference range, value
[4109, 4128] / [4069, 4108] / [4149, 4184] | -1.0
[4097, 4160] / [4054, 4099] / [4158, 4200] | 3.5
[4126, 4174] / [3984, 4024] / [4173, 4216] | -0.3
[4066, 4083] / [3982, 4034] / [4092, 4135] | -1.2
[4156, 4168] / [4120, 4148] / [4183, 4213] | 0.1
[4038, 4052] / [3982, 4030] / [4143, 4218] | -0.3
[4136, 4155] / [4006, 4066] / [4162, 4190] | -0.3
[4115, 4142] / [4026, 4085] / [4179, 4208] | 0.4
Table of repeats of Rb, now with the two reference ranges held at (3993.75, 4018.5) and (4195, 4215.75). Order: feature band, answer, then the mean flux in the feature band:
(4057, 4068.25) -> -0.1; 11.5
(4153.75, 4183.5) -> -0.7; 11.2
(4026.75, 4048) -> 0.0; 11.5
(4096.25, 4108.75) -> 3.8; 7.8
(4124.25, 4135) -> -0.1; 11.2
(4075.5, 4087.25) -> 0.2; 11.1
